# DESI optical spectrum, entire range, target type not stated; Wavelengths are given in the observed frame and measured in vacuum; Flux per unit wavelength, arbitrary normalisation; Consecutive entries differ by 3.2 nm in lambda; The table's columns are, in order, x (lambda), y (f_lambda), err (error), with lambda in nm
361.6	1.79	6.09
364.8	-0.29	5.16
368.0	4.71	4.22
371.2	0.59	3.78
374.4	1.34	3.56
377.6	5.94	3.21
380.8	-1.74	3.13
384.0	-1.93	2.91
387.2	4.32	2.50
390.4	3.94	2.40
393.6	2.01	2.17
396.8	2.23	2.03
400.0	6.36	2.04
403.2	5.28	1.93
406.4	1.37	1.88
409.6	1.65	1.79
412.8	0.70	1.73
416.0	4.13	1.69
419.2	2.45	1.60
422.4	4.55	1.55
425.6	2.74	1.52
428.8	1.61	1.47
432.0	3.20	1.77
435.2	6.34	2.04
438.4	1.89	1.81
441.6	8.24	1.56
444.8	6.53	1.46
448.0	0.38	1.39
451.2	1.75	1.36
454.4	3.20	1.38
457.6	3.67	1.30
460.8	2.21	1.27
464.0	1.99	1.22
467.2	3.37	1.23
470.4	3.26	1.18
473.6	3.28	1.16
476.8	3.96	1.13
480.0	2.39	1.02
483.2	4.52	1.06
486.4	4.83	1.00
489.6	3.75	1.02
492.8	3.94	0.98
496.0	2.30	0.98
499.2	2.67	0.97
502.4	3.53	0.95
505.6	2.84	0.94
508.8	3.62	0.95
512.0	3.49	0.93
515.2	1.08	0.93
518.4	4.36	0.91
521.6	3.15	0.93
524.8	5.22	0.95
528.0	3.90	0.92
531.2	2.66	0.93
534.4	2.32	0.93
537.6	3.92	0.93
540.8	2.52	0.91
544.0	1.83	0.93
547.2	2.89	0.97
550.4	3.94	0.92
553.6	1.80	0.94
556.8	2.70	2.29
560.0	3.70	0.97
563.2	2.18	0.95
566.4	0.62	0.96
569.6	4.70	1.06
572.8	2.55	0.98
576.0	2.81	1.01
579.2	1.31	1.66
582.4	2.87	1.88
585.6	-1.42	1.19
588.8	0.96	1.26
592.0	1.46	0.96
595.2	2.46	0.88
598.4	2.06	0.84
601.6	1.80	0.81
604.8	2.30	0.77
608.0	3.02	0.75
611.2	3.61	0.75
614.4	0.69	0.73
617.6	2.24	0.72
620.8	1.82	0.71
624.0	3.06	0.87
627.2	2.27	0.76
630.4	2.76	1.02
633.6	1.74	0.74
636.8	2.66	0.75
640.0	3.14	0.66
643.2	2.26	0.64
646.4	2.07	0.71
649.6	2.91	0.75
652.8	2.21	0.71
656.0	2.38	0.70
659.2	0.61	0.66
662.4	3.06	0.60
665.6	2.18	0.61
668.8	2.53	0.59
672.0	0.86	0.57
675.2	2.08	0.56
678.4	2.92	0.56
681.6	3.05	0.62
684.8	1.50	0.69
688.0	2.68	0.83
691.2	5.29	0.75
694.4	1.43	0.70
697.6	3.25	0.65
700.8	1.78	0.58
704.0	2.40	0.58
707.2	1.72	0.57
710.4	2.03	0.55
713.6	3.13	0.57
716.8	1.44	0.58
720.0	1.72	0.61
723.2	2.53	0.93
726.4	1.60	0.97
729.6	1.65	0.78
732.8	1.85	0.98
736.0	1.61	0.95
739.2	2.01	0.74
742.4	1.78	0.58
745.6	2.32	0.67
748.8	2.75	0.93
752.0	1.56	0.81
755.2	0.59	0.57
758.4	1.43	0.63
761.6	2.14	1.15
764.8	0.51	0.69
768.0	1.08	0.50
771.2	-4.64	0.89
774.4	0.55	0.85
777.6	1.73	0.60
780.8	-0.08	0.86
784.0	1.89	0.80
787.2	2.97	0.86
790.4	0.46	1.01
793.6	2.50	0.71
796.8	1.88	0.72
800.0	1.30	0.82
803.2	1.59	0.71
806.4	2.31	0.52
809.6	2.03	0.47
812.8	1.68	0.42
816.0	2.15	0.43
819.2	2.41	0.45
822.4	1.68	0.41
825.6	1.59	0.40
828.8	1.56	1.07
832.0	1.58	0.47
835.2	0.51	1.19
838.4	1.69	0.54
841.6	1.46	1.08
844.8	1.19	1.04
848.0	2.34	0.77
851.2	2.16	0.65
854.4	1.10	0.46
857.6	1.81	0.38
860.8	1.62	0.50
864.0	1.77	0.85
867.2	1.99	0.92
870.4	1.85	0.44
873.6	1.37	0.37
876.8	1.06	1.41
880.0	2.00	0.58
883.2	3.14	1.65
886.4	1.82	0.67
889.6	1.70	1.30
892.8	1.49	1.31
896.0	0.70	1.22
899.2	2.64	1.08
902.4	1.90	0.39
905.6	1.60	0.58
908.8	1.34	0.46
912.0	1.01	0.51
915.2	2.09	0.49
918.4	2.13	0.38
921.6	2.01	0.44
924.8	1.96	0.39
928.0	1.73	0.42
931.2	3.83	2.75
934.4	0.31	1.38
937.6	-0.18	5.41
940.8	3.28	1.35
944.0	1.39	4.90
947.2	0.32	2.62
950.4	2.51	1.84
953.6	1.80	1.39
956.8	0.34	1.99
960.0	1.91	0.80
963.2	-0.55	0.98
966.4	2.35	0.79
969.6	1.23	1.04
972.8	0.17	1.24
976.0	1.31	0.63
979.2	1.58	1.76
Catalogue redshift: 0.54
